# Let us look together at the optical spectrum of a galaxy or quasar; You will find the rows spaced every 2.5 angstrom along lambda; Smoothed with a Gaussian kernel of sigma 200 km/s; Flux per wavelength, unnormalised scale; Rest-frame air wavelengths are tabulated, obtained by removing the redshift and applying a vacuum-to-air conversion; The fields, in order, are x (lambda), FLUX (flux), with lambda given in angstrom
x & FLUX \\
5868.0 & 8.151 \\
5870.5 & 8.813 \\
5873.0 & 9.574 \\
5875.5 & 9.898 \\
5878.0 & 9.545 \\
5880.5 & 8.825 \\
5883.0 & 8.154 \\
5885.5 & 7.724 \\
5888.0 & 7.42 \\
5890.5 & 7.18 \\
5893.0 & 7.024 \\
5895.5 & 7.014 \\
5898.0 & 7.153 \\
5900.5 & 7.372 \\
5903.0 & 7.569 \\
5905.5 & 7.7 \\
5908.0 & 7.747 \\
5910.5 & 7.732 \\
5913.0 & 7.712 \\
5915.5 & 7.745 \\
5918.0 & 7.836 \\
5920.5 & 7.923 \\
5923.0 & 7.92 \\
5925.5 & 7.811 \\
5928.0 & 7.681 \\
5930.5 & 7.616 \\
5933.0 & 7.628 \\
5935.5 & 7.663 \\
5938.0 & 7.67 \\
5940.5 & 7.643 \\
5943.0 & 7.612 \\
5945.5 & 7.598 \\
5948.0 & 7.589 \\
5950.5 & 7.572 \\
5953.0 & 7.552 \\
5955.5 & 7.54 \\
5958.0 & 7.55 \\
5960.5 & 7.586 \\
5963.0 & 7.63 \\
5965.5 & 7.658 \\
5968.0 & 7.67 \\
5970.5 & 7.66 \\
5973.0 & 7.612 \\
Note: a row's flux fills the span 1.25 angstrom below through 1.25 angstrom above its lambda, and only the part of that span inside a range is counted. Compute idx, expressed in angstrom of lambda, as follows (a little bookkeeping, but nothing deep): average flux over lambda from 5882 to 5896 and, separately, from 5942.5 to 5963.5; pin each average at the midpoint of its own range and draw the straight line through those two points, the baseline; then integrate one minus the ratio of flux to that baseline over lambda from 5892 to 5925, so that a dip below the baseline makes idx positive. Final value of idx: -0.5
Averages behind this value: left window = 7.43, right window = 7.58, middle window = 7.58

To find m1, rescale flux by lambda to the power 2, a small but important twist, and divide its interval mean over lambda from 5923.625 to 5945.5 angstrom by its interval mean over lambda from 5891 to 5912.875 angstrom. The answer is 1.04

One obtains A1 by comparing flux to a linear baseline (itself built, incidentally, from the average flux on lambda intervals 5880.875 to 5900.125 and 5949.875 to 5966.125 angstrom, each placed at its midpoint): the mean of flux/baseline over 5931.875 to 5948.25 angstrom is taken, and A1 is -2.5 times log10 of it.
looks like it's -0.01 mag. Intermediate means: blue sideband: 7.45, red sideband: 7.58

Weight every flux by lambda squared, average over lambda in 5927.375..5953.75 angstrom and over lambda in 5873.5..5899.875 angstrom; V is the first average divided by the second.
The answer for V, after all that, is 1.0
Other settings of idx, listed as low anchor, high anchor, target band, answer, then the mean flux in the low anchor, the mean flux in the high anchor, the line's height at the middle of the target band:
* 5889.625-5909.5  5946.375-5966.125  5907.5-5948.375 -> -1.4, 7.35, 7.58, 7.47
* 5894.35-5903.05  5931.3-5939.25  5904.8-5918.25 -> -0.6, 7.24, 7.65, 7.38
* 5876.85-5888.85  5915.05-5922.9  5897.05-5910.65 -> 0.9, 8.35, 7.86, 8.06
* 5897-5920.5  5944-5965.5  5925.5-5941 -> -0.1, 7.64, 7.58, 7.61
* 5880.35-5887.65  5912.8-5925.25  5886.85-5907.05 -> 1.7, 8.04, 7.84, 7.97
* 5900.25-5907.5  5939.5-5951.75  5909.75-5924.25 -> -0.4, 7.59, 7.6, 7.6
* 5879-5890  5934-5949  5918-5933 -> -0.1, 8.01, 7.63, 7.74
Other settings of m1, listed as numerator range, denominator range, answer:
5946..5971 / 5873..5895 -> 0.94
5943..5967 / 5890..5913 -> 1.04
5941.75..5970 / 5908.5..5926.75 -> 0.99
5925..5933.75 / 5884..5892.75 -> 1.05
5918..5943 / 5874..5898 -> 0.97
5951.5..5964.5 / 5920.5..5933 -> 0.99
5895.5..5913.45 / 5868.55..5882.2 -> 0.82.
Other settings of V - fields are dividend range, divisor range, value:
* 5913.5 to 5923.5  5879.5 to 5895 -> 1.03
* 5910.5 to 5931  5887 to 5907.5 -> 1.07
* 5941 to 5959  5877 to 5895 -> 0.98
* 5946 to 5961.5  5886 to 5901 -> 1.07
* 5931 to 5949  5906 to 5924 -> 0.99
